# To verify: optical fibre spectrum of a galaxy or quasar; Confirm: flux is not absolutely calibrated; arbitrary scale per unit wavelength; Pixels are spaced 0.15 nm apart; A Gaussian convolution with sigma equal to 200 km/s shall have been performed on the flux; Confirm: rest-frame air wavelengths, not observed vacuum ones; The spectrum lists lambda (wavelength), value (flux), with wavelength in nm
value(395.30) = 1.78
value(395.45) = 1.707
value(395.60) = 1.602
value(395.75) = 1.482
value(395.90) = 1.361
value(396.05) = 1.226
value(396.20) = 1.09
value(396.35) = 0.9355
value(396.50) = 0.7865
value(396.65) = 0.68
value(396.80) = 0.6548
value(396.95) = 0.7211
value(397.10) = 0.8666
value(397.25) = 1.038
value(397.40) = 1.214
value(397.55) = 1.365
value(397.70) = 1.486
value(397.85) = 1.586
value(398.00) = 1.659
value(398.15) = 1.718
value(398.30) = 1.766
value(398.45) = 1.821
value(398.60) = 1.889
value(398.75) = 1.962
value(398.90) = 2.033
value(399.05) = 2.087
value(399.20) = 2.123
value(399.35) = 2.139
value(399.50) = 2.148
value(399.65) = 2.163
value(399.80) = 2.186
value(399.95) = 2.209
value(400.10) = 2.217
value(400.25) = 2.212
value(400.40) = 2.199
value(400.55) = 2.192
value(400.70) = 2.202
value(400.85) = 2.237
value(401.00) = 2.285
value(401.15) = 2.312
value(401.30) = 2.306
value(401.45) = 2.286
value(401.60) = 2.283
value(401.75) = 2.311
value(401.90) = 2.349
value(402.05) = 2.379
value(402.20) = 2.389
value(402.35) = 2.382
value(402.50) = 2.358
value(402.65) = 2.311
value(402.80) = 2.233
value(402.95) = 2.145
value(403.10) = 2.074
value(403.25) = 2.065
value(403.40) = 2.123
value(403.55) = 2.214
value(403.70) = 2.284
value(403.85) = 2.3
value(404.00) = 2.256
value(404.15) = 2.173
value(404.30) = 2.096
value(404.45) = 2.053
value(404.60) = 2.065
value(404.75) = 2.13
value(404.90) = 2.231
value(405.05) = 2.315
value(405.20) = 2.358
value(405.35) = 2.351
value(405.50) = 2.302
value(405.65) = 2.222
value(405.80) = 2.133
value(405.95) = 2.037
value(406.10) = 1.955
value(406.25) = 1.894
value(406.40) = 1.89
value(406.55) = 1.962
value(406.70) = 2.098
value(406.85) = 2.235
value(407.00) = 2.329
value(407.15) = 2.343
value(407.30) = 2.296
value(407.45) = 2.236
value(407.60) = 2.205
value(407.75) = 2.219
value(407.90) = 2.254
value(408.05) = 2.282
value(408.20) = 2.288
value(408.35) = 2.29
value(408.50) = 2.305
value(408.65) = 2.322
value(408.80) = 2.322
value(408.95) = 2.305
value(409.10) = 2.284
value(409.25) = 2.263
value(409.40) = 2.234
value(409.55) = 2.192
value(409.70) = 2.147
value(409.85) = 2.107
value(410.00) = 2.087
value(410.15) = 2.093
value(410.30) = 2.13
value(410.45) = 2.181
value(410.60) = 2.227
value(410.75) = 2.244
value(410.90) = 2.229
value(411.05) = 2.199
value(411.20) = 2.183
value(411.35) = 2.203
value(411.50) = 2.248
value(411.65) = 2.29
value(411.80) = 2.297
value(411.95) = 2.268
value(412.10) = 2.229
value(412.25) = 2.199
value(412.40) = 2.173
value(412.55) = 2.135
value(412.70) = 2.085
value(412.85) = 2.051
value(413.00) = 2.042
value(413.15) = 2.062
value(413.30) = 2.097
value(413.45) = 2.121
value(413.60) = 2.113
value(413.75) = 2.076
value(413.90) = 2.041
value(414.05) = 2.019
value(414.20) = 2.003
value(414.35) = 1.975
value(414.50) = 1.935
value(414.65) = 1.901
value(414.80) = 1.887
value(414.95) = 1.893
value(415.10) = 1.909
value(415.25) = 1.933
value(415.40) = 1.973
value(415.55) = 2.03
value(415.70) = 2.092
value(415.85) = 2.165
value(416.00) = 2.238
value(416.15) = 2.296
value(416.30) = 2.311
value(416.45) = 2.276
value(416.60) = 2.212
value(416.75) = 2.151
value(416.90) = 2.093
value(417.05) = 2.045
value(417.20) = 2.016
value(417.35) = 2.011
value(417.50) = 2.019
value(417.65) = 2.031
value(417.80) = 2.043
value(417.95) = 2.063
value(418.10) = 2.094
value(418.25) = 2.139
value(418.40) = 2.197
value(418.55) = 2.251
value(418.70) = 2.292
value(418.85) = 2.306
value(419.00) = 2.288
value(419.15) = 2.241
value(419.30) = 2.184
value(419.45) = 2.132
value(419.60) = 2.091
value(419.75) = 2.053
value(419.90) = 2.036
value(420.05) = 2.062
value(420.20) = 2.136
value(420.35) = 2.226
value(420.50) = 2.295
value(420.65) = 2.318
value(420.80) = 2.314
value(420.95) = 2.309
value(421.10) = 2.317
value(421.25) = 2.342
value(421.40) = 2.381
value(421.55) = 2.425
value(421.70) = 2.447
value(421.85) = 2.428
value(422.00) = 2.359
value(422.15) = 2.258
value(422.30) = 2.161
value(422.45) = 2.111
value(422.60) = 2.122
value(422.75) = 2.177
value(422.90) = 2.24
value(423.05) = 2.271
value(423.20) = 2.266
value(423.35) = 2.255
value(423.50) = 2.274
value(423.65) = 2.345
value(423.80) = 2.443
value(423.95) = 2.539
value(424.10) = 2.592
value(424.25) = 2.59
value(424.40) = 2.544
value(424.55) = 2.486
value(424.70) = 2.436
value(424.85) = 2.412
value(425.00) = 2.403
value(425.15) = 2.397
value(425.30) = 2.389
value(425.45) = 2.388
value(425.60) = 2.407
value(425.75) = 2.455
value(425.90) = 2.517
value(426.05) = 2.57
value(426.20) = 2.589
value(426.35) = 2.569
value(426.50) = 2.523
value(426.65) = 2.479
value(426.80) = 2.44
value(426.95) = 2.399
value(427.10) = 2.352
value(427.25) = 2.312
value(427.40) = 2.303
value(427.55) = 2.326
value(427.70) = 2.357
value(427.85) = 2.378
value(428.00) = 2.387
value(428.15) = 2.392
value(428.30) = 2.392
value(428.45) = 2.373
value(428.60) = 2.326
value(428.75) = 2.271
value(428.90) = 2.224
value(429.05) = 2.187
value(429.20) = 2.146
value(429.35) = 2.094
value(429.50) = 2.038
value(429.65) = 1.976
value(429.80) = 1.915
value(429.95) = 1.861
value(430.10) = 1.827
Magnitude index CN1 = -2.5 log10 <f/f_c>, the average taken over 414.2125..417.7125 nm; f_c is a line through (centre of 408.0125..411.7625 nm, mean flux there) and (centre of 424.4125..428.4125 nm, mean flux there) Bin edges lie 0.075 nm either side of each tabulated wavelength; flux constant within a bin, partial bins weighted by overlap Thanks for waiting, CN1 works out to 0.12 mag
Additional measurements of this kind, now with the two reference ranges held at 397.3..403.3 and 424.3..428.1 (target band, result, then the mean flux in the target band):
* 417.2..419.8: 0.09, 2.14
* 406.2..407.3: 0.02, 2.12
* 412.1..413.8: 0.07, 2.11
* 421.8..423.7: 0.06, 2.25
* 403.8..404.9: -0.01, 2.16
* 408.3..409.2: -0.05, 2.3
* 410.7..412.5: 0.00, 2.23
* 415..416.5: 0.09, 2.12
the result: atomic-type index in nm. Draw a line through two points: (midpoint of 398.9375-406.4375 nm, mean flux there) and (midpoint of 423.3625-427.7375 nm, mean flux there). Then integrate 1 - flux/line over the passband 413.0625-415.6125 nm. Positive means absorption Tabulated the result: 0.36 nm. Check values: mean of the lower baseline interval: 2.2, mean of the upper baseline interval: 2.44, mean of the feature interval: 2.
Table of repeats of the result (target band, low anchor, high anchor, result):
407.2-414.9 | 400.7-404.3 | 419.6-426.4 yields 0.42 nm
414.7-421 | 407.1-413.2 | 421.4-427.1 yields 0.49 nm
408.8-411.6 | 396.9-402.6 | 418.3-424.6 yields -0.10 nm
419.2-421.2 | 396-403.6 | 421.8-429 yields 0.07 nm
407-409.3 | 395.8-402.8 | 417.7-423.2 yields -0.33 nm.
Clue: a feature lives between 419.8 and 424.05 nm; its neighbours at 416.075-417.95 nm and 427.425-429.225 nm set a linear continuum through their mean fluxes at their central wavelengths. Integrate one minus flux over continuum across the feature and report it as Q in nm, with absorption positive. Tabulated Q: -0.14 nm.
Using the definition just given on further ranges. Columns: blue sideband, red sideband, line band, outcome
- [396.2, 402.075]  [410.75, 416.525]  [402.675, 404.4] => -0.256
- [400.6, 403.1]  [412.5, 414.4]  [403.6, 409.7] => -0.032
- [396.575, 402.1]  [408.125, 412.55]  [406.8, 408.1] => -0.083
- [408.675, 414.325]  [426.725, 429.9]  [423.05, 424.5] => -0.119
